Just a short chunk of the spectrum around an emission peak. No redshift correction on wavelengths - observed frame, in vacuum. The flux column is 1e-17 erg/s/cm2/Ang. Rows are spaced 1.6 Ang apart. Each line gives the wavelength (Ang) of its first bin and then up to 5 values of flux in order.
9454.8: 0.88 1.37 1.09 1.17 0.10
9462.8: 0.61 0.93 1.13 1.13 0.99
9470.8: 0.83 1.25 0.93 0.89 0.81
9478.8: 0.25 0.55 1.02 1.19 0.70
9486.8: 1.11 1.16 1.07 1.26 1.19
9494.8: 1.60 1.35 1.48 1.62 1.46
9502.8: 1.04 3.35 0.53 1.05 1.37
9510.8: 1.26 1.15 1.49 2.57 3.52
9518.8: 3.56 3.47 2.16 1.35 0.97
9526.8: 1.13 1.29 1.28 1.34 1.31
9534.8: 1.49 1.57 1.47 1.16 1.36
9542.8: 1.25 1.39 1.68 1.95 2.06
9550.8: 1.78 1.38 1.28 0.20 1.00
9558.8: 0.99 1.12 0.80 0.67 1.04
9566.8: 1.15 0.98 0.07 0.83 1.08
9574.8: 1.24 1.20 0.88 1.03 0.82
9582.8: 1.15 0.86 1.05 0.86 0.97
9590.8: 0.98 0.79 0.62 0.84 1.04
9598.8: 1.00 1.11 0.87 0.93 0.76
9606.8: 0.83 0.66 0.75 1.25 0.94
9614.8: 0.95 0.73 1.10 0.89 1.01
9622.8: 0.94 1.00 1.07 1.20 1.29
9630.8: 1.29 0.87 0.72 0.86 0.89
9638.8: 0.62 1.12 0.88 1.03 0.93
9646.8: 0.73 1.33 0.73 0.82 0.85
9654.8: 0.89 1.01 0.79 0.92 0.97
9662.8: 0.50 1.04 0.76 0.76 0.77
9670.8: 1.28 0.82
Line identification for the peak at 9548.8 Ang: [N II] 6583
